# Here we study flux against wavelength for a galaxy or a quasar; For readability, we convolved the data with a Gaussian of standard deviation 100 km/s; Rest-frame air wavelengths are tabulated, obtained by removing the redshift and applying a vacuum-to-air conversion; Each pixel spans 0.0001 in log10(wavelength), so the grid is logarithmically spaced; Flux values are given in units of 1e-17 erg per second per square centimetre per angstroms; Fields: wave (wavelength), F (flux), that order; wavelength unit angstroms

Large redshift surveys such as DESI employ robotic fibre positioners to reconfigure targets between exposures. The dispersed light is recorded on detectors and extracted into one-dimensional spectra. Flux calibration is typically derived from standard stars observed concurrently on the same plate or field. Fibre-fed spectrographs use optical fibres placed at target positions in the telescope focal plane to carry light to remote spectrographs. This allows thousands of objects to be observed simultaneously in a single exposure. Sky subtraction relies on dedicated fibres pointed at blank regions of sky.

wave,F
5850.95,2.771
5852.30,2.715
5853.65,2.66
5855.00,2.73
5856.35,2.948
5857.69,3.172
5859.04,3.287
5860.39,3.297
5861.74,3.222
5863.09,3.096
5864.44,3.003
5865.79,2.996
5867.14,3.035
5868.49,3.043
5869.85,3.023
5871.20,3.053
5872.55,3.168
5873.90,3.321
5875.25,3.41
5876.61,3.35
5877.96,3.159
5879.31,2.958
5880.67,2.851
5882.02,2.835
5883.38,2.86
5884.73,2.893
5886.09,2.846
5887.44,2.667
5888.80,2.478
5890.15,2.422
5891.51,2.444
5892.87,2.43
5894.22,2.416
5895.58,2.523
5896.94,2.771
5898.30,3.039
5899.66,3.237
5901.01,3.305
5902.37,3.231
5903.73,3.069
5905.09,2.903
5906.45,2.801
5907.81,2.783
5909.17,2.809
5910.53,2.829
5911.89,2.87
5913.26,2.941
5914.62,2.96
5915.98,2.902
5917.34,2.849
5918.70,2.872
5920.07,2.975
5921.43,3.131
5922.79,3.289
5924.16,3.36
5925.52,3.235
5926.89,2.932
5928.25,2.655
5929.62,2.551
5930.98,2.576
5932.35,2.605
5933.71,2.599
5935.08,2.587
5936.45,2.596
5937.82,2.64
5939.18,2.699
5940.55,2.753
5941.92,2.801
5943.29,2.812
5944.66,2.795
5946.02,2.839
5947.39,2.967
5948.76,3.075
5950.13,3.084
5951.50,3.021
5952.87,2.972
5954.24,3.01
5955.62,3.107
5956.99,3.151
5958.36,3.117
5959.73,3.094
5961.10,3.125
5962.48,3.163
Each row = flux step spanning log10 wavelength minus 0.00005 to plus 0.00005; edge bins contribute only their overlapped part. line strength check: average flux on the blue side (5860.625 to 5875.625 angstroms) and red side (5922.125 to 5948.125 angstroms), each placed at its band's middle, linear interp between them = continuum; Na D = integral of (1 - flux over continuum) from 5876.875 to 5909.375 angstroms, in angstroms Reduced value 1.9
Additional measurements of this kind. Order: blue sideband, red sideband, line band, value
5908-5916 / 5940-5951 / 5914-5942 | 0.5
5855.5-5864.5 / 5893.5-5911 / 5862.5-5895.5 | 1.6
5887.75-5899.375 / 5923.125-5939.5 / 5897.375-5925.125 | -3.5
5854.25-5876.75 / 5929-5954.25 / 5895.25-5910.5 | 0.0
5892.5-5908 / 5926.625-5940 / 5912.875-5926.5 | -1.6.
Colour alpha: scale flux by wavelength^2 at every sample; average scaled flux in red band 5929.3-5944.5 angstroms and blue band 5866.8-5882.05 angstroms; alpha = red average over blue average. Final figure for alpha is 0.9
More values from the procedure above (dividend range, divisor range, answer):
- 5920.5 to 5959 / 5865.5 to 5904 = 1.01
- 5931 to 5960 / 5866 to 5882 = 0.94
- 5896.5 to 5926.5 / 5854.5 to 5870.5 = 0.99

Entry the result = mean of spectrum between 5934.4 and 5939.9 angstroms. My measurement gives 2.63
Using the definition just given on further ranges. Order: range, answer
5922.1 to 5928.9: 3.1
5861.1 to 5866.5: 3.08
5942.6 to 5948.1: 2.86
